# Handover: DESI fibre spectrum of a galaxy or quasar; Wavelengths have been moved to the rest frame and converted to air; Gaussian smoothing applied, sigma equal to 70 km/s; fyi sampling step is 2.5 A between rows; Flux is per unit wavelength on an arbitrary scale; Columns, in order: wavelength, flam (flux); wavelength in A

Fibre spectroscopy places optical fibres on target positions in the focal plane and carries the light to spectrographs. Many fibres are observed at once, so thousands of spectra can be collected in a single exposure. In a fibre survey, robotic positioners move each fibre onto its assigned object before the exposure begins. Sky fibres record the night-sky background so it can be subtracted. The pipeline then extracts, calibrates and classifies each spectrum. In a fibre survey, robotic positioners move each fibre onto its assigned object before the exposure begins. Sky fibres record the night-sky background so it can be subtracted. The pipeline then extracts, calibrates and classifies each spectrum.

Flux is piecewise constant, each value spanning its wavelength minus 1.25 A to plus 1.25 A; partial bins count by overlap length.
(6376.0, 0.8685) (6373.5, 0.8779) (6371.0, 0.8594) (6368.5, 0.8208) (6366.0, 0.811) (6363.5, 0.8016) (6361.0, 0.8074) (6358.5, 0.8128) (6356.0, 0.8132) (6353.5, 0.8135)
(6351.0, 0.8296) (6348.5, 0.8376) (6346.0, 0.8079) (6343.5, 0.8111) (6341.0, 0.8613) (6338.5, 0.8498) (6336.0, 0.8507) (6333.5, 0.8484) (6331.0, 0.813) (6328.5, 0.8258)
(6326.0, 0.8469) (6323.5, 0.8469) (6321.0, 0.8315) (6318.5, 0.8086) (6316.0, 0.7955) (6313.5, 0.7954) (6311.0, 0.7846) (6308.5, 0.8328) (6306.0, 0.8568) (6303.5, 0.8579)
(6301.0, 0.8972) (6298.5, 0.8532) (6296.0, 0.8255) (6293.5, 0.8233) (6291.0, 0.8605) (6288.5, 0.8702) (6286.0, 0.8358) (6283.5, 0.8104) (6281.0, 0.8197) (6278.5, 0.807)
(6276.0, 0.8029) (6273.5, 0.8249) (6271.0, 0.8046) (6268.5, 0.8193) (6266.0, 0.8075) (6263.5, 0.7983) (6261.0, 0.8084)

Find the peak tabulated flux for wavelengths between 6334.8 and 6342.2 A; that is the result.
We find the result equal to 0.8613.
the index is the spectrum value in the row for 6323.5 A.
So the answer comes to 0.8469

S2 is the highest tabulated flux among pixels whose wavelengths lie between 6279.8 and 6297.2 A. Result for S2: 0.8702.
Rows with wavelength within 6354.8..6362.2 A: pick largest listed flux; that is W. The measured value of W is 0.8132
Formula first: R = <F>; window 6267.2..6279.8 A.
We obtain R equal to 0.812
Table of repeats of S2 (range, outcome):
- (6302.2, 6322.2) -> 0.8579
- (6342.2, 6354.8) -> 0.8376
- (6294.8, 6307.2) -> 0.8972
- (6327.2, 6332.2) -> 0.8258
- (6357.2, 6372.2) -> 0.8594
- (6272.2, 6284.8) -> 0.8249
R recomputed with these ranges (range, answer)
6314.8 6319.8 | 0.802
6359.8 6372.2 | 0.82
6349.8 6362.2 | 0.815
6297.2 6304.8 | 0.869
